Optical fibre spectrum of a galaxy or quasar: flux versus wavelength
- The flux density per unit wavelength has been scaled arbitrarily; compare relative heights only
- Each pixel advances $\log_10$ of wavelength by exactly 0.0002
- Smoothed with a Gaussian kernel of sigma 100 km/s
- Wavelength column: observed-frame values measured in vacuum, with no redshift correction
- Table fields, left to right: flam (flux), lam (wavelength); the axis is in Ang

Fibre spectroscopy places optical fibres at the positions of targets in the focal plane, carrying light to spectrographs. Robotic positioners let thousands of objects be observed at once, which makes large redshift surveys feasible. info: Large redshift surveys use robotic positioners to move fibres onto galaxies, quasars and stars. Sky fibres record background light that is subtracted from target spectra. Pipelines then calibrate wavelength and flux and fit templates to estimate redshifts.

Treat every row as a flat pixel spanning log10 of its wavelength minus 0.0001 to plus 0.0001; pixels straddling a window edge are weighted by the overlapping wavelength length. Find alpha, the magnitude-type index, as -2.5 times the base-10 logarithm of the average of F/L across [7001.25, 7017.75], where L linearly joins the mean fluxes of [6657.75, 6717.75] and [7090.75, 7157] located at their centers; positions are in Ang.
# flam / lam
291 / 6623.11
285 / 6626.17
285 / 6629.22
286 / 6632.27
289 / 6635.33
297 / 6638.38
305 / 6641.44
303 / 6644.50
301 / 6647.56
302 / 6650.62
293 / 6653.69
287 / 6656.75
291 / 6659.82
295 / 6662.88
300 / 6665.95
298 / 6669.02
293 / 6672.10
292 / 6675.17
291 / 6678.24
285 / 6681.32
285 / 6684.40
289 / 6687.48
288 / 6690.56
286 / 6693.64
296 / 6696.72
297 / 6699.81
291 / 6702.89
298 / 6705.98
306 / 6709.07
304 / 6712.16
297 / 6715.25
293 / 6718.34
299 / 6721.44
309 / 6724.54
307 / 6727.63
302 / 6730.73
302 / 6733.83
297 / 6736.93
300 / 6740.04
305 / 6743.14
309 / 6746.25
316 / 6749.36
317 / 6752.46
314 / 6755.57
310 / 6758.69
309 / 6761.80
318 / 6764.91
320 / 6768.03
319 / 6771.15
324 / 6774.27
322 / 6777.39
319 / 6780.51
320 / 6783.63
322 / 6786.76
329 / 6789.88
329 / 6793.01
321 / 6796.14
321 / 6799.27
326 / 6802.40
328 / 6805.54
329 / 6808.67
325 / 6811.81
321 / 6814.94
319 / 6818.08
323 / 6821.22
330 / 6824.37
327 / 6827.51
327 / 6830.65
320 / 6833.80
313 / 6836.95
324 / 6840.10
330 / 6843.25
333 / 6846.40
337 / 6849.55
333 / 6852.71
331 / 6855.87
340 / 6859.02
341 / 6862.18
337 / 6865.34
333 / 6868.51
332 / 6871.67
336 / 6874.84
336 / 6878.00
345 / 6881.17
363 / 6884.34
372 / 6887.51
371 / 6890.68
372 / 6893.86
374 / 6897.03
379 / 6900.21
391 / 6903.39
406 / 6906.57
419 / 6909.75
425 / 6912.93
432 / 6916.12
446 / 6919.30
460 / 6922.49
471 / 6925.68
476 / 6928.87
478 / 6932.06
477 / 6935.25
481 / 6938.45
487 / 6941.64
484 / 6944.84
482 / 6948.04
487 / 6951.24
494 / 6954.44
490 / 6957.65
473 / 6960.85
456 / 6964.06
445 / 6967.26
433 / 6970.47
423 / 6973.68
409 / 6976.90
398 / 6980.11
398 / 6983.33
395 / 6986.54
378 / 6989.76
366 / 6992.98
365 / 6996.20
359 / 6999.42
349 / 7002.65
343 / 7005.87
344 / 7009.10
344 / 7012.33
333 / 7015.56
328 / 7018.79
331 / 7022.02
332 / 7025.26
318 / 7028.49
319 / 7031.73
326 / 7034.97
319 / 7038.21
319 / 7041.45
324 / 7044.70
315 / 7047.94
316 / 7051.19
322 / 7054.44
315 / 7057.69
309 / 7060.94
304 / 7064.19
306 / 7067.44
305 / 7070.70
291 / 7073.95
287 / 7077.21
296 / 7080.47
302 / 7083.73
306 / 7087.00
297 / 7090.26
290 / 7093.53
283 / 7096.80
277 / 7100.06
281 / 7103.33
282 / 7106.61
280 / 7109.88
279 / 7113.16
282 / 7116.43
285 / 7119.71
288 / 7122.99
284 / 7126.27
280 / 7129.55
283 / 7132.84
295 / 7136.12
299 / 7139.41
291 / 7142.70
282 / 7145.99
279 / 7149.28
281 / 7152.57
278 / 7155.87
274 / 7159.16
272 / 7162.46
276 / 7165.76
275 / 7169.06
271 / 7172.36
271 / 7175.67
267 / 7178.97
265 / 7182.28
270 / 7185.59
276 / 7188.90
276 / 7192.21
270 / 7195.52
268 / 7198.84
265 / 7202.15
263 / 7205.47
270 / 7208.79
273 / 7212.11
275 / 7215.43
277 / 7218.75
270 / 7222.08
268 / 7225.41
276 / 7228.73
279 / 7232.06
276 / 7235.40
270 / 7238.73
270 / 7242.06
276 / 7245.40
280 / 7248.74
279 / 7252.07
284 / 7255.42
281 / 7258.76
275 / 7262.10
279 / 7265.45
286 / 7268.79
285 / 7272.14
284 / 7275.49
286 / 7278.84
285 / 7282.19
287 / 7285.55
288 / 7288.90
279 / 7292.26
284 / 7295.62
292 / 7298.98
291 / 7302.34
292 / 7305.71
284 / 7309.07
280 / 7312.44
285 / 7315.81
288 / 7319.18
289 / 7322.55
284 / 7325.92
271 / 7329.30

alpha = -0.192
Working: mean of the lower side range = 294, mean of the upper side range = 284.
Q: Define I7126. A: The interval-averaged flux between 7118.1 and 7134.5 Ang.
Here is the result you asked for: 284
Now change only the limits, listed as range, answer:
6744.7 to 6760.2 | 313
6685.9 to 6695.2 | 288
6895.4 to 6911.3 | 394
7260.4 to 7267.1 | 277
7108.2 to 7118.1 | 280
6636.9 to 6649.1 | 302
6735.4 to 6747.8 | 303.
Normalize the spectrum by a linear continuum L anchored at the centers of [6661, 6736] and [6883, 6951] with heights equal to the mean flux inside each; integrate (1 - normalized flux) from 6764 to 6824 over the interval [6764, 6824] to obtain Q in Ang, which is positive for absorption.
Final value 5.4 Ang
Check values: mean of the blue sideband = 296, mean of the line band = 323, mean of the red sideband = 432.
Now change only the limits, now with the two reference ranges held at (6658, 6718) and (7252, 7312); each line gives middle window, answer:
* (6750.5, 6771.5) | -1.61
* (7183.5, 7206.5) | 1.29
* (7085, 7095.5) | -0.36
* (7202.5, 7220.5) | 0.91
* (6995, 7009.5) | -3.18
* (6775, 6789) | -1.39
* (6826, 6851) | -2.99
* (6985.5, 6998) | -3.71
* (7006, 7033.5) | -4.11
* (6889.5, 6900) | -2.99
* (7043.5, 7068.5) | -2.24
